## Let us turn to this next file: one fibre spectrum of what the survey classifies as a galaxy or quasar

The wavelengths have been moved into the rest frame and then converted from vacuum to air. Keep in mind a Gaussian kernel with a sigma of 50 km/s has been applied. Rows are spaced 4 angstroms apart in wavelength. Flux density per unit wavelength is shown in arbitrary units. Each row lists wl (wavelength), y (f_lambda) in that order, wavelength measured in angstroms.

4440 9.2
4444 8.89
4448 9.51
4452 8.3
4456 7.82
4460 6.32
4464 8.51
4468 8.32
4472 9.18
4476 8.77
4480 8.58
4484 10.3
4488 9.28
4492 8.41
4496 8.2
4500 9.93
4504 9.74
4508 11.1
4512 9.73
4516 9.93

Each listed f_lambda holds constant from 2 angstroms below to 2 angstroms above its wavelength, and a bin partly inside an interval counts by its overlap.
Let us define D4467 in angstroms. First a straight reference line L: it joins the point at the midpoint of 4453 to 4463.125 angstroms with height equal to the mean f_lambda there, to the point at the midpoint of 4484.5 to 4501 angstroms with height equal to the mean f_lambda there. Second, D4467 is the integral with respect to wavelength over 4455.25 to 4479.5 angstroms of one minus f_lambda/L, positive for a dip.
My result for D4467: -1.2 angstroms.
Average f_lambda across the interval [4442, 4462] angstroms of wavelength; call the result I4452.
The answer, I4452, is 8.17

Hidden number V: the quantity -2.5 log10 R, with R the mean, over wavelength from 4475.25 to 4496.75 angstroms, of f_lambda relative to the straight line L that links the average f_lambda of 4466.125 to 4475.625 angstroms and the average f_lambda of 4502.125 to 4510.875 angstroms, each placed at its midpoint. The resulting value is 0.05 mag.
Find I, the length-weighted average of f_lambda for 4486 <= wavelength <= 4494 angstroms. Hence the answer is 8.84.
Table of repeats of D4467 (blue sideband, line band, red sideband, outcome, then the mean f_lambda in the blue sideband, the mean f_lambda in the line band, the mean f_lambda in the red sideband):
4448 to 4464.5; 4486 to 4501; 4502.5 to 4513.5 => 1.1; 7.88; 8.89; 10.2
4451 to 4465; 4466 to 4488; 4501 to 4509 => -0.9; 7.64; 9.05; 10.3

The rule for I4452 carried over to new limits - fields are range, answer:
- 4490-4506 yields 9.07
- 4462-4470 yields 8.41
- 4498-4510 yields 10.3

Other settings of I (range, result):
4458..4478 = 8.22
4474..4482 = 8.68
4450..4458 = 8.06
